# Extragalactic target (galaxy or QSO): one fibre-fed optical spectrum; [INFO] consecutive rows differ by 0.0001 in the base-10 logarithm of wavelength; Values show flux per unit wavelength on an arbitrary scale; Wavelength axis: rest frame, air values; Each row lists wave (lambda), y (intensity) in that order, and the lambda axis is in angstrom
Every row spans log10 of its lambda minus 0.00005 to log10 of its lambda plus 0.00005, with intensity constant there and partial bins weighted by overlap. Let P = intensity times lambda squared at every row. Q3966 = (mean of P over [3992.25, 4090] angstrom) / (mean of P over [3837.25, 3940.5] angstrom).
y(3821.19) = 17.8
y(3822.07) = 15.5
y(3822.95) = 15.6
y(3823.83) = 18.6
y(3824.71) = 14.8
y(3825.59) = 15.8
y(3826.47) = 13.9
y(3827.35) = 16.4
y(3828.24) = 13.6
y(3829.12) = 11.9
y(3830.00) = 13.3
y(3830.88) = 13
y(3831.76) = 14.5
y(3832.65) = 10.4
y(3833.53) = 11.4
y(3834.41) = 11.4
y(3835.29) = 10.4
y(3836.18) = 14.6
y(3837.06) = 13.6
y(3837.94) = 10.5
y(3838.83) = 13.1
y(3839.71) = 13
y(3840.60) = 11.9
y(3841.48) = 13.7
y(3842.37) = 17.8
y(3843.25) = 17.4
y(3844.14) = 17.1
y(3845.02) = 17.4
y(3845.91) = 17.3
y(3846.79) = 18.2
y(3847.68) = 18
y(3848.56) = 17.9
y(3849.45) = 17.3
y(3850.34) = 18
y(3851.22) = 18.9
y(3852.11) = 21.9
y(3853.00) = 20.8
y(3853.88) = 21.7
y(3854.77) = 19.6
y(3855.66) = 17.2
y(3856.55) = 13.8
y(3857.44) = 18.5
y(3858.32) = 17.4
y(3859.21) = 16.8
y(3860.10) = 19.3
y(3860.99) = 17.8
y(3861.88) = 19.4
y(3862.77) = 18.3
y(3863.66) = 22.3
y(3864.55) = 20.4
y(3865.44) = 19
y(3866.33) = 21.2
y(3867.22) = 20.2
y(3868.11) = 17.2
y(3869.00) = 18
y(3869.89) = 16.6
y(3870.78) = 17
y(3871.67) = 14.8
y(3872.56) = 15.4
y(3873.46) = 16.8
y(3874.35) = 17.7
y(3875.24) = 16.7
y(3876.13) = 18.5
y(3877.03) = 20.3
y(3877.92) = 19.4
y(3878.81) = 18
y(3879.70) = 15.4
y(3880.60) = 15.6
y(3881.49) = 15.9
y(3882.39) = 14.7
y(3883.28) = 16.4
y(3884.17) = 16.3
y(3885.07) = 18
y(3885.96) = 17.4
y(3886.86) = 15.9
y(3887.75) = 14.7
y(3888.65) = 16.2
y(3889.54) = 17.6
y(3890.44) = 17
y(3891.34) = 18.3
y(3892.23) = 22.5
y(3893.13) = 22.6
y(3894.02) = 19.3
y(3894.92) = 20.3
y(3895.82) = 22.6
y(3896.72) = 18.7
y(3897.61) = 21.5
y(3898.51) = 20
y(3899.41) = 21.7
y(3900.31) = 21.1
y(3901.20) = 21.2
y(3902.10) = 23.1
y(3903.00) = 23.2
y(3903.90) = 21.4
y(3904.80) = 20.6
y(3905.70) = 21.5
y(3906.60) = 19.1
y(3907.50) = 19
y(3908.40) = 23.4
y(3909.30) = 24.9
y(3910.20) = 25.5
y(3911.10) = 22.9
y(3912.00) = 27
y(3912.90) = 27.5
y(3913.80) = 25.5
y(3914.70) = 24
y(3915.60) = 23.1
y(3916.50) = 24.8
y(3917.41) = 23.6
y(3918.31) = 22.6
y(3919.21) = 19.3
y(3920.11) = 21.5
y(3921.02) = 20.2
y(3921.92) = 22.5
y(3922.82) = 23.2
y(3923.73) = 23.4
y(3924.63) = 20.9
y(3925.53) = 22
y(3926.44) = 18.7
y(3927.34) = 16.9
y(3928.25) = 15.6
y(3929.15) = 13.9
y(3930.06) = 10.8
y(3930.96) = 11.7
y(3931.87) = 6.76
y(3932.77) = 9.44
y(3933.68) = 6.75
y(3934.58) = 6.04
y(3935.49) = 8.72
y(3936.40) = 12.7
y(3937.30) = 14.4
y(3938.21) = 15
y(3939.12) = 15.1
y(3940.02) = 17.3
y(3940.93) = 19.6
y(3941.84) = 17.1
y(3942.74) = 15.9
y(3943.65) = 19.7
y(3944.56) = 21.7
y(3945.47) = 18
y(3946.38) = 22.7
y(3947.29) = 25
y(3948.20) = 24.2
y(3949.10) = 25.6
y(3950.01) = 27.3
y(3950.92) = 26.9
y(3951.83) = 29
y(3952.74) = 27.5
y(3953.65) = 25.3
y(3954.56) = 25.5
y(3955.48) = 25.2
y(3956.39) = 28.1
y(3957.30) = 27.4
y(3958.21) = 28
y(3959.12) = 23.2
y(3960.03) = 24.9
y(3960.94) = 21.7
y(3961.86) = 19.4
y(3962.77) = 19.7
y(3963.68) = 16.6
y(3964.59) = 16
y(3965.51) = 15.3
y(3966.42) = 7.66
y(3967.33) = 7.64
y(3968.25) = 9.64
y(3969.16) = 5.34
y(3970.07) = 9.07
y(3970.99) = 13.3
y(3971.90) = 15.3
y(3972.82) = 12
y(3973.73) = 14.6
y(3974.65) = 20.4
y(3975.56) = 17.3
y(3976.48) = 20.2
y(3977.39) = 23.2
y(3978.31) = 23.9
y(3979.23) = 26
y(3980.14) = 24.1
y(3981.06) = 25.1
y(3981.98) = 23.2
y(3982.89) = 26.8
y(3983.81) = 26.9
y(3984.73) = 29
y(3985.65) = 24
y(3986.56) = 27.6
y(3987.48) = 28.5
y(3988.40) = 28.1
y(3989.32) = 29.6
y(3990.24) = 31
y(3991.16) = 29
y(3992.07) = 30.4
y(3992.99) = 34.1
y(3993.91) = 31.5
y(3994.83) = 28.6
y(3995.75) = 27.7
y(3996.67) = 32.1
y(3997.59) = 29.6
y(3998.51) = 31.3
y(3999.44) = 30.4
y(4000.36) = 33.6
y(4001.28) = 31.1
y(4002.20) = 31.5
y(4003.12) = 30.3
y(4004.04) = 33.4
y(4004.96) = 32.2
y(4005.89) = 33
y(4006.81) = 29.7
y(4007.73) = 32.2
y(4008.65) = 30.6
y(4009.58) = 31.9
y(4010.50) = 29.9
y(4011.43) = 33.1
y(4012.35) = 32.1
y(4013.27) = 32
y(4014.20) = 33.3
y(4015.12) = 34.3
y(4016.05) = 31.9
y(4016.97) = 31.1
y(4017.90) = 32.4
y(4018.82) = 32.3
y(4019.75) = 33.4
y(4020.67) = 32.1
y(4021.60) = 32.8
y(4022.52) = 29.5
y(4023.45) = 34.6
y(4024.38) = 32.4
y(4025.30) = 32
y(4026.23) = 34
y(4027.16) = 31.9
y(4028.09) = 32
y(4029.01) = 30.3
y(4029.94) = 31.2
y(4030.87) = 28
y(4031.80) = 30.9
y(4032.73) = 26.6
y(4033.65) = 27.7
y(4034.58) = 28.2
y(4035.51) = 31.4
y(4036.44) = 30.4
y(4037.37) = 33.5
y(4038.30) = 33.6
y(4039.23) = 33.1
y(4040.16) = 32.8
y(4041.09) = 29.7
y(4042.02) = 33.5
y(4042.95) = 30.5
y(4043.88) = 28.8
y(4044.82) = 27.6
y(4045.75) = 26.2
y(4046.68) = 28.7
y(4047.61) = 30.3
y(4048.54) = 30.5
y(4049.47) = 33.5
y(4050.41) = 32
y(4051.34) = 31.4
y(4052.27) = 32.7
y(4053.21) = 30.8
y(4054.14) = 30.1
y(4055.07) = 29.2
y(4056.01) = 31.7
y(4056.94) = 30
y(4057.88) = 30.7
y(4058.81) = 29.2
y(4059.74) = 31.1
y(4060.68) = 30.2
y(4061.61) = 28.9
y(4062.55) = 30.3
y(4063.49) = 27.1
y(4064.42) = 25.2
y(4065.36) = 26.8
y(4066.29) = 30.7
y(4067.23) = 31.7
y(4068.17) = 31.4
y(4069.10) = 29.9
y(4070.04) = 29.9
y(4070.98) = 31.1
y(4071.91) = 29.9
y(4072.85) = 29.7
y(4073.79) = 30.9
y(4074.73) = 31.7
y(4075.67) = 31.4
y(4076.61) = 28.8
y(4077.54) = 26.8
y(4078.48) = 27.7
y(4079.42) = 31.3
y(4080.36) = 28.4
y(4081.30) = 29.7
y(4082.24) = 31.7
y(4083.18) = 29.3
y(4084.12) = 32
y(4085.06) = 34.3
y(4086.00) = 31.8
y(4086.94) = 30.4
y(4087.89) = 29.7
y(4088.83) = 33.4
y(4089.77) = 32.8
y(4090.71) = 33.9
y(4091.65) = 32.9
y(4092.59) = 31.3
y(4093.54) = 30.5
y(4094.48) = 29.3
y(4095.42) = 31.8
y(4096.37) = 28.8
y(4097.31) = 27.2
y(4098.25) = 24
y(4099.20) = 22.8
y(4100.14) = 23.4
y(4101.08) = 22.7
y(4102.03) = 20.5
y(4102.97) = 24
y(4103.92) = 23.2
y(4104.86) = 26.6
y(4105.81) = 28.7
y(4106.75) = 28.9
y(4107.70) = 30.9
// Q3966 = 1.82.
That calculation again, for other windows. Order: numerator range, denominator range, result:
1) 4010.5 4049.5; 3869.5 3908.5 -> 1.80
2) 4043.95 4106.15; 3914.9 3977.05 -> 1.70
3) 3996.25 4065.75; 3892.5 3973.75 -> 1.67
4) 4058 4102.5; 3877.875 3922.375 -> 1.57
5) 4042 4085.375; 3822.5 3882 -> 2.02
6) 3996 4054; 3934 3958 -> 1.56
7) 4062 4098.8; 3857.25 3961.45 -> 1.66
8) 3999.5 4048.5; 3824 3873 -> 2.09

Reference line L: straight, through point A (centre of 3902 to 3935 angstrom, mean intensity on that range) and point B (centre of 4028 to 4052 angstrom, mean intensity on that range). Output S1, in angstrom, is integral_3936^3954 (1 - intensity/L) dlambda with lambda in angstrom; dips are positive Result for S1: 1.0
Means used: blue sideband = 19.8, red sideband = 30.5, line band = 21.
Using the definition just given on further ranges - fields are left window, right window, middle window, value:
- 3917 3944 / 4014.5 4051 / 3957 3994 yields 2.5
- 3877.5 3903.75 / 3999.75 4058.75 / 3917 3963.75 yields 7.3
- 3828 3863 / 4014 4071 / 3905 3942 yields 5.1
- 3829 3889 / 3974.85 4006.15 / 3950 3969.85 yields 3.8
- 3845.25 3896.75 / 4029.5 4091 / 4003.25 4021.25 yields -3.2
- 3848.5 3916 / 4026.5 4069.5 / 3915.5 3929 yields 0.6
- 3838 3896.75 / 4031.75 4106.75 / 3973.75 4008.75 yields -4.3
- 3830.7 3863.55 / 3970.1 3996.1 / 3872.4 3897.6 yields 0.9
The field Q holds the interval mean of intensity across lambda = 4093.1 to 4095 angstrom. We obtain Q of 30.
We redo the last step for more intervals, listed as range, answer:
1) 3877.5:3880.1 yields 17.7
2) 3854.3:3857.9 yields 17.3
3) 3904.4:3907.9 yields 20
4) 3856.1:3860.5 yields 17.1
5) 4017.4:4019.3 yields 32.3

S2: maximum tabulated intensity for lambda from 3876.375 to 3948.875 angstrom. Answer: 27.5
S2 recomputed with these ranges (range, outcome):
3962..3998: 34.1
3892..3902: 22.6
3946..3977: 29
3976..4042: 34.6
